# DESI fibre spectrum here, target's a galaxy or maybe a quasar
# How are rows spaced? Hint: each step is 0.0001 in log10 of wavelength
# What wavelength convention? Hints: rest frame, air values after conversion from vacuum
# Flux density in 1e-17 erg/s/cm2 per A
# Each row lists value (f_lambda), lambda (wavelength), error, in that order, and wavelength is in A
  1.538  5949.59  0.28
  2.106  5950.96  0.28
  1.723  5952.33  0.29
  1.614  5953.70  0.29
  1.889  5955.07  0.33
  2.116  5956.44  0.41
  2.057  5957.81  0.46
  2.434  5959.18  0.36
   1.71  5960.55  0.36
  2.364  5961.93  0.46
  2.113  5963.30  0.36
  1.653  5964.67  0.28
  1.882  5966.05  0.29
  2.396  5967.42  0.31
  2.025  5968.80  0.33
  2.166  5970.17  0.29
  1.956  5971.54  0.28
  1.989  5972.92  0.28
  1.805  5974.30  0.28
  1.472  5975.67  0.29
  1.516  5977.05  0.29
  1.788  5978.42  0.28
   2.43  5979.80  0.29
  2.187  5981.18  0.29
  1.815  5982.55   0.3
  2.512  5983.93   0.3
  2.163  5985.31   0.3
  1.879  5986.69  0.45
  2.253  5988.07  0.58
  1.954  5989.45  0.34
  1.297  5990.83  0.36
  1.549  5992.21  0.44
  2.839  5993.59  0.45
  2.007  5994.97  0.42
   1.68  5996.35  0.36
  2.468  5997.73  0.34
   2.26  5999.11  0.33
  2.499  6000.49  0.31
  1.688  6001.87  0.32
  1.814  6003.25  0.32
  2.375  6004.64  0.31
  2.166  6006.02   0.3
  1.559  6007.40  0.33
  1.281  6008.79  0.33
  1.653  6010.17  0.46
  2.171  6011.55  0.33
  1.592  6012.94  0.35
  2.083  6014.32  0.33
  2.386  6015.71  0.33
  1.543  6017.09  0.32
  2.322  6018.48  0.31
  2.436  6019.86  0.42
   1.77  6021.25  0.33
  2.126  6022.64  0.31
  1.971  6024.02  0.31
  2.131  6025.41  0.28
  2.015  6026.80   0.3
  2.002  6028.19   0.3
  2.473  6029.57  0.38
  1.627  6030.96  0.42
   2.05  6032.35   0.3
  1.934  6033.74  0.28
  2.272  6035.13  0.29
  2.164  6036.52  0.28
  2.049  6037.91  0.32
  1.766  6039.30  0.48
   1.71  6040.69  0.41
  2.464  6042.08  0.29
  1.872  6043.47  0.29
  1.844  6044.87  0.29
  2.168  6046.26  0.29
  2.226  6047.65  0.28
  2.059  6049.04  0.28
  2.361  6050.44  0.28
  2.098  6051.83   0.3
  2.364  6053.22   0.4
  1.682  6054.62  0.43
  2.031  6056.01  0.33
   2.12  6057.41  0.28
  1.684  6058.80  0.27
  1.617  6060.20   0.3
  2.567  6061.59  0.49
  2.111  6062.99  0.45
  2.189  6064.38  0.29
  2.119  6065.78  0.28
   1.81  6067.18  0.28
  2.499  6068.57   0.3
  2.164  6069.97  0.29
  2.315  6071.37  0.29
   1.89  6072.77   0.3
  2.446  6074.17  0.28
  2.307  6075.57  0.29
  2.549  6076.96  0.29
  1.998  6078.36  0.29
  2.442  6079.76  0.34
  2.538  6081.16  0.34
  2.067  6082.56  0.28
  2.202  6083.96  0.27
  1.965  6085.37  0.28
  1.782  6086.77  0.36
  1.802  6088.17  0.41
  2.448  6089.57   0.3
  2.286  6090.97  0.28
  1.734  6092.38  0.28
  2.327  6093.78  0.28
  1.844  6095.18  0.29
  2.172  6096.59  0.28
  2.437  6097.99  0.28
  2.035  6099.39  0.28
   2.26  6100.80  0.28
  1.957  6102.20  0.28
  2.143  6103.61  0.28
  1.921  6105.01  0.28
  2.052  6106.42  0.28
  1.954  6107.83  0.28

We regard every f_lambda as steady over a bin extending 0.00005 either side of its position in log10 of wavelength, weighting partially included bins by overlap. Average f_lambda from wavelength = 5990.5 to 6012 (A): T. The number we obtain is 1.97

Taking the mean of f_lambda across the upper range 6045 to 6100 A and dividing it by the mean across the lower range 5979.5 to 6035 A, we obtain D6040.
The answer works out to 1.06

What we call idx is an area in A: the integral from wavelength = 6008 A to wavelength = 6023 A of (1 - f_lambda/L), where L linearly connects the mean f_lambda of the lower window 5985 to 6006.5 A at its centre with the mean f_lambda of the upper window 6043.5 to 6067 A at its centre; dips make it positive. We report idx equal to 0.9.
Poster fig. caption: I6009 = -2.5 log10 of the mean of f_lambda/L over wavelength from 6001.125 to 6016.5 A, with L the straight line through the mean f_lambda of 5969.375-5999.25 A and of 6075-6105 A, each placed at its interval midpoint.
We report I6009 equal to 0.08 mag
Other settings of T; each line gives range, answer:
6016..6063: 2.05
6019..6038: 2.08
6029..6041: 2.01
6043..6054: 2.12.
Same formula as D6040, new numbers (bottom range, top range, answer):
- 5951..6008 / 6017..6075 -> 1.04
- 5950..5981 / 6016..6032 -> 1.04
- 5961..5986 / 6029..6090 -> 1.05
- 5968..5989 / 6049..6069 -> 1.04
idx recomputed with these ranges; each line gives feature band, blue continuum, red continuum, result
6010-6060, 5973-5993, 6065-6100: 0.2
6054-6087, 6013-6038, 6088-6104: -0.4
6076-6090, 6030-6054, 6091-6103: -0.5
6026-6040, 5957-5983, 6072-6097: 0.3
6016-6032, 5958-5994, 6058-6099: 0.2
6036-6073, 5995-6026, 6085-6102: -0.5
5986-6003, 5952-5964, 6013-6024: 0.1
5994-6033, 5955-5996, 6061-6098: 1.1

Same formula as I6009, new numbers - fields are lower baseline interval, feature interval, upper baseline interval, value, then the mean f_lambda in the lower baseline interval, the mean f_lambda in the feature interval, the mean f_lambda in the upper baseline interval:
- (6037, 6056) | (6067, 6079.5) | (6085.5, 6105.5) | -0.09 mag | 2.05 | 2.25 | 2.08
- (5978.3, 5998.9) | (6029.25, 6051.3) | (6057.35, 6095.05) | 0.03 mag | 2.07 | 2.06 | 2.14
